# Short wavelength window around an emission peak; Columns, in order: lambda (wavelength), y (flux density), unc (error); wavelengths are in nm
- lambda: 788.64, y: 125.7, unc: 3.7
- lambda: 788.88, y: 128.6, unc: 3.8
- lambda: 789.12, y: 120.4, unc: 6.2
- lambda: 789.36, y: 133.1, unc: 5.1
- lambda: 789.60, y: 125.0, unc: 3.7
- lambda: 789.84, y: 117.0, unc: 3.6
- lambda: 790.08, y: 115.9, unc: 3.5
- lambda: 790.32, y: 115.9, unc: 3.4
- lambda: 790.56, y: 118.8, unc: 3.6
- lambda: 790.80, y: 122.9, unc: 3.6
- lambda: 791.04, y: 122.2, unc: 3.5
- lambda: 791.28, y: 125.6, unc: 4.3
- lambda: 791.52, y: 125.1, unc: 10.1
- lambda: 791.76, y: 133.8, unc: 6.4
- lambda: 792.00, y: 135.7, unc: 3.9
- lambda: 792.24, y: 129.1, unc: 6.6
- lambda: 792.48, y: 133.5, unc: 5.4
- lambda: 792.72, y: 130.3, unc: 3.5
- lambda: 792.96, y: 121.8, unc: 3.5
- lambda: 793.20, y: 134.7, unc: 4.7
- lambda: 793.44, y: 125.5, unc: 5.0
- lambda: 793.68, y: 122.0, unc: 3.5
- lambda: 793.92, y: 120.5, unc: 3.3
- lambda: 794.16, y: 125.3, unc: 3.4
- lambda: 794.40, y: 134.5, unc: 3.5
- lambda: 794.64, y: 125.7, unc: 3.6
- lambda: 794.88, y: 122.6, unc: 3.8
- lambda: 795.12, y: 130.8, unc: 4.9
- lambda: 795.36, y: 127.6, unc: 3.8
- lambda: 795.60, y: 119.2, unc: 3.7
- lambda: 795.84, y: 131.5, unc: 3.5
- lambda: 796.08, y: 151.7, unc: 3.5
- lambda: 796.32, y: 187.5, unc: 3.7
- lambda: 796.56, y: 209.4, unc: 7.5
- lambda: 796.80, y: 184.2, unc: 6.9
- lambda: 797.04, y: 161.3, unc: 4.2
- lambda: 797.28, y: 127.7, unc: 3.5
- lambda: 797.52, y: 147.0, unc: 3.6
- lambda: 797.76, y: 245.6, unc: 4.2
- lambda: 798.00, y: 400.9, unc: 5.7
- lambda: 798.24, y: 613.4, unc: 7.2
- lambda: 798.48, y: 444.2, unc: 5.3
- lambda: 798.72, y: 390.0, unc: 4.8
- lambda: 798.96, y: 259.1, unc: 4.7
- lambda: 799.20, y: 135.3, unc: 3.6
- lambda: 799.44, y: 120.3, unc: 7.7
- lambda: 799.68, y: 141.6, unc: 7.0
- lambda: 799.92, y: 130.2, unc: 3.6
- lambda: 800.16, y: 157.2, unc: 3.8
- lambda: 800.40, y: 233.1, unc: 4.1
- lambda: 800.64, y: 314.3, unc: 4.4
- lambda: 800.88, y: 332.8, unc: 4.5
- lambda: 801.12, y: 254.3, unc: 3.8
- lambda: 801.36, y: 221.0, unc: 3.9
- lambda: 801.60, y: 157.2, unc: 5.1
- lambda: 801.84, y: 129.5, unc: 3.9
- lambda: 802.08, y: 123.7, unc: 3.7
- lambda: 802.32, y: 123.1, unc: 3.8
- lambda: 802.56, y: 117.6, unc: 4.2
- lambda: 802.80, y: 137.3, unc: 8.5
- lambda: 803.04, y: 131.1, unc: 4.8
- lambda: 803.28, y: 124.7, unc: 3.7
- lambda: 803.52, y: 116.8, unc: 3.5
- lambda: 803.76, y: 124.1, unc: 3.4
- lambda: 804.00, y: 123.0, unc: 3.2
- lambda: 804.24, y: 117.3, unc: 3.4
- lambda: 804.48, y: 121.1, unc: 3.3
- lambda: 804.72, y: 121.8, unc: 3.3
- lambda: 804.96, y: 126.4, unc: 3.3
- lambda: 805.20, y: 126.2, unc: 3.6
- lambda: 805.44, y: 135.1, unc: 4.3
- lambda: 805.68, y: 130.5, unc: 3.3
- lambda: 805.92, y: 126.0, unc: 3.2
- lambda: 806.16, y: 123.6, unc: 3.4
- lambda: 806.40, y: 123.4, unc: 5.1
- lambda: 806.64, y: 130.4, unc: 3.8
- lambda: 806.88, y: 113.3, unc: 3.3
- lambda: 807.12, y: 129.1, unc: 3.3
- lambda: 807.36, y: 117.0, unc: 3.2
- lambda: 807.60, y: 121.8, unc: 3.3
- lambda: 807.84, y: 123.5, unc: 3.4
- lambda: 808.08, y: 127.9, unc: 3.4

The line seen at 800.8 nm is [N II]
